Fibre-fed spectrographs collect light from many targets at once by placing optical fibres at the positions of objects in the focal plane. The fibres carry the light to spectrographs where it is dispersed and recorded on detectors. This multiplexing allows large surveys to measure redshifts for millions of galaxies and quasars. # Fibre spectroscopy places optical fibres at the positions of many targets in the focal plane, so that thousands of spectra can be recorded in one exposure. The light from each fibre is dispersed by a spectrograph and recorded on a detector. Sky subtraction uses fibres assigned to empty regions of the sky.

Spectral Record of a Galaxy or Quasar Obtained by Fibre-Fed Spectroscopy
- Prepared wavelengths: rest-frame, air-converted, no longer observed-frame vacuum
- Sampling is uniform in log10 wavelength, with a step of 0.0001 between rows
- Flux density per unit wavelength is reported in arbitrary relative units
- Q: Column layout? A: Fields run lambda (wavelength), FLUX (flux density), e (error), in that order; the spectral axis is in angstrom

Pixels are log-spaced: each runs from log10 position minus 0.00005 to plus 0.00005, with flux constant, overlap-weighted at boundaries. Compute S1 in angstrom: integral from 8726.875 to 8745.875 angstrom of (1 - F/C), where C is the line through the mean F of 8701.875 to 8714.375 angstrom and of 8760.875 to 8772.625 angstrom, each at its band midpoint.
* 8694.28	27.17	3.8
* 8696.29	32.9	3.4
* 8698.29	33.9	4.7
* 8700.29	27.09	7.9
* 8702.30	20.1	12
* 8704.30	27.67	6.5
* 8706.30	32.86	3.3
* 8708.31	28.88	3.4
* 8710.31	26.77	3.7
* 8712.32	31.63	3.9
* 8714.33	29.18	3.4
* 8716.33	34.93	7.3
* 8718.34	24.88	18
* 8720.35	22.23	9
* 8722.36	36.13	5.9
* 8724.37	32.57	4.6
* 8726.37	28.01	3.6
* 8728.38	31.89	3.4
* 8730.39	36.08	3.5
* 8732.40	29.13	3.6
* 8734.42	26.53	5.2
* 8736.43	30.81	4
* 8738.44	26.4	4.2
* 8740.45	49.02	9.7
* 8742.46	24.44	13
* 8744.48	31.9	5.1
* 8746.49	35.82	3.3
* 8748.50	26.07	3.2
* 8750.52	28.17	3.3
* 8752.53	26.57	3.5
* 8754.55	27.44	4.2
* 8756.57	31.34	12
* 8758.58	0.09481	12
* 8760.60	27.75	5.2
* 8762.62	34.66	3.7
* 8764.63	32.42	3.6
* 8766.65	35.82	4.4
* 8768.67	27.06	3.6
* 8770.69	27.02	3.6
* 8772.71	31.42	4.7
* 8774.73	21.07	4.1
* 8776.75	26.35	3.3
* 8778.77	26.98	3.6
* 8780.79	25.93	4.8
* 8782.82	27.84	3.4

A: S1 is -1.3 angstrom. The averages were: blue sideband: 28.5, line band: 31.8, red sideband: 31.2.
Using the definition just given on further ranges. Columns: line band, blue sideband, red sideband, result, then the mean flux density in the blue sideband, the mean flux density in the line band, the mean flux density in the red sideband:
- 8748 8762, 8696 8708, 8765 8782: 2.0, 28.9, 24.1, 27.9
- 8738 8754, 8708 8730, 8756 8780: -1.6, 29.9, 31.1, 26.8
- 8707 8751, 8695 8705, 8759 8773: -2.6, 28.3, 30.6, 29.6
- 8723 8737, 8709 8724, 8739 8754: -0.2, 29.5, 30.9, 31.4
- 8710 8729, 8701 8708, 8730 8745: -0.5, 27.1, 29.9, 31.6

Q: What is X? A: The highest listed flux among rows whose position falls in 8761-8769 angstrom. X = 35.82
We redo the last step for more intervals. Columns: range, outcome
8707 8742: 49.02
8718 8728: 36.13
